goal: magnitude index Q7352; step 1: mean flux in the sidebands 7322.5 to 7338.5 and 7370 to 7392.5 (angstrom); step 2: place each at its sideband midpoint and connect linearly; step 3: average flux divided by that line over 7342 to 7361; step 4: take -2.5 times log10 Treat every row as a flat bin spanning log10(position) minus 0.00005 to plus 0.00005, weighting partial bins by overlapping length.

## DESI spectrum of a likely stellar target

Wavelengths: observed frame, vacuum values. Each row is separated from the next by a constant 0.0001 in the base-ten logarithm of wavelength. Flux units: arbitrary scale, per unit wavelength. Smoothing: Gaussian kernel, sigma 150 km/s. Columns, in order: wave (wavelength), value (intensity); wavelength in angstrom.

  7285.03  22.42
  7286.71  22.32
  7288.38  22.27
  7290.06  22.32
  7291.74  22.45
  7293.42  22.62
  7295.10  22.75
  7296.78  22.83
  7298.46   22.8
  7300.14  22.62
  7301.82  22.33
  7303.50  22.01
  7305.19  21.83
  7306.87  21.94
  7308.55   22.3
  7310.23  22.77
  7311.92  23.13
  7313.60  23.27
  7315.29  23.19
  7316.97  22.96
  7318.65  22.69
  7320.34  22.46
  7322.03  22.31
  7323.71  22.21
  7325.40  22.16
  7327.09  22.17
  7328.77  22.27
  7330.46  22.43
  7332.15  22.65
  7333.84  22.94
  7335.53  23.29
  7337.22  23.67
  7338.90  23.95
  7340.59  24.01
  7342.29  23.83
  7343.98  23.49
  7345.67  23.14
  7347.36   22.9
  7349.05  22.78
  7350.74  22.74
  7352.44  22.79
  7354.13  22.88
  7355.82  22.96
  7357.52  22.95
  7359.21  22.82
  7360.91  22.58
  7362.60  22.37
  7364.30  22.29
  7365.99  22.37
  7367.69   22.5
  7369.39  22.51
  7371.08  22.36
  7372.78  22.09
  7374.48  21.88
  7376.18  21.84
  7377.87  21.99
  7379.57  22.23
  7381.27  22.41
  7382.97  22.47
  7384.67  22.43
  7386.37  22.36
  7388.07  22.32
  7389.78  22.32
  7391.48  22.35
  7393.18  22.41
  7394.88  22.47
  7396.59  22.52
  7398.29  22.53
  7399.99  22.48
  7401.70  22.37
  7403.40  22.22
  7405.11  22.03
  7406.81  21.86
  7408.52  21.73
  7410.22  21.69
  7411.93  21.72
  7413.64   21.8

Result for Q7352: -0.02 mag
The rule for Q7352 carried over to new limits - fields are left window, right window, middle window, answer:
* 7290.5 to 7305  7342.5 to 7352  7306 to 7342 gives 0.00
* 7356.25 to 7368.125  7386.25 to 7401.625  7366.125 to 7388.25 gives 0.01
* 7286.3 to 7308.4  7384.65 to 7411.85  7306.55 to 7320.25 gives -0.02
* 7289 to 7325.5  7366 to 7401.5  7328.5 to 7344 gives -0.04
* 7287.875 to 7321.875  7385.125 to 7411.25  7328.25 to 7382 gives -0.02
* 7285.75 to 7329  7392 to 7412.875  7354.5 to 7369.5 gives -0.01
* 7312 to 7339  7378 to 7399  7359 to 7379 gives 0.01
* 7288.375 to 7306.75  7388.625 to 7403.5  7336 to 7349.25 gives -0.05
